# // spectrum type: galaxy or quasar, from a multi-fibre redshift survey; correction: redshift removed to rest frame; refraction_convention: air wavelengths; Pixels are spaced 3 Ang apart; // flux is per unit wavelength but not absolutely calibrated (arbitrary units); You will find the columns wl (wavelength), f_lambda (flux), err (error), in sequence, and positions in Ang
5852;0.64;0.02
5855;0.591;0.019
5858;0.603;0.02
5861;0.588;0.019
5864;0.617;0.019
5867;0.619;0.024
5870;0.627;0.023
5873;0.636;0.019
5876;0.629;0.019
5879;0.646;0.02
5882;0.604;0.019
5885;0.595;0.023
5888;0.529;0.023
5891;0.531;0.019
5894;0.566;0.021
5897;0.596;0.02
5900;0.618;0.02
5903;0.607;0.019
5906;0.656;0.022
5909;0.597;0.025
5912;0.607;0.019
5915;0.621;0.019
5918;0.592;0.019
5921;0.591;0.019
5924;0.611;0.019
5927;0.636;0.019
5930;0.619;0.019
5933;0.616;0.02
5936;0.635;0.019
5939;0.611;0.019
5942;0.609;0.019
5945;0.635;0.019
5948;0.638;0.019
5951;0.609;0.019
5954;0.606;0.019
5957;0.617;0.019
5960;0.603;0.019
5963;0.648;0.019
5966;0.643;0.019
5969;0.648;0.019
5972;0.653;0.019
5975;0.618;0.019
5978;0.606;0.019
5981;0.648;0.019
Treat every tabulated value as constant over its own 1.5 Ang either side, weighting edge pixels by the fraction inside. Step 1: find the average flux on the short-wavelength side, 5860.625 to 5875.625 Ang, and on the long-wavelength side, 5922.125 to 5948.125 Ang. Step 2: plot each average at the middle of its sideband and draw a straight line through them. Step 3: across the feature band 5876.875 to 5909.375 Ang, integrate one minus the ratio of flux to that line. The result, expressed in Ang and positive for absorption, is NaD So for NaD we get 1.3 Ang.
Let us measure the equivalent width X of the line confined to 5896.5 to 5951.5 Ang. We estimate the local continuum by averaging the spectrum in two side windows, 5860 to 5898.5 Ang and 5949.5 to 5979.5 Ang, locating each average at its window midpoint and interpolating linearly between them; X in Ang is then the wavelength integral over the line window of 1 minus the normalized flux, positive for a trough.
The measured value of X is -0.3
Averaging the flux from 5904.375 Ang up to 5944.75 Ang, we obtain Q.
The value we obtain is 0.616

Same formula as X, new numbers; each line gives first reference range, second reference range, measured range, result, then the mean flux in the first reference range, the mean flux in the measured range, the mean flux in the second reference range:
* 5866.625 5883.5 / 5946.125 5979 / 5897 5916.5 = 0.3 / 0.627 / 0.616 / 0.627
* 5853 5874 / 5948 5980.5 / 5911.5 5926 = 0.3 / 0.612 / 0.605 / 0.626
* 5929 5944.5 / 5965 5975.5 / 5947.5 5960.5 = 0.4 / 0.619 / 0.614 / 0.643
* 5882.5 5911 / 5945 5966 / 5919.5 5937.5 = -0.3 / 0.589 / 0.618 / 0.623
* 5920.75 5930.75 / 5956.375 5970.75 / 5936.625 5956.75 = 0.2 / 0.617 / 0.619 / 0.633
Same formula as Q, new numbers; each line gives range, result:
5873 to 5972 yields 0.613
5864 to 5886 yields 0.623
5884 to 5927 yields 0.596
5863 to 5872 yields 0.622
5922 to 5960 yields 0.619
